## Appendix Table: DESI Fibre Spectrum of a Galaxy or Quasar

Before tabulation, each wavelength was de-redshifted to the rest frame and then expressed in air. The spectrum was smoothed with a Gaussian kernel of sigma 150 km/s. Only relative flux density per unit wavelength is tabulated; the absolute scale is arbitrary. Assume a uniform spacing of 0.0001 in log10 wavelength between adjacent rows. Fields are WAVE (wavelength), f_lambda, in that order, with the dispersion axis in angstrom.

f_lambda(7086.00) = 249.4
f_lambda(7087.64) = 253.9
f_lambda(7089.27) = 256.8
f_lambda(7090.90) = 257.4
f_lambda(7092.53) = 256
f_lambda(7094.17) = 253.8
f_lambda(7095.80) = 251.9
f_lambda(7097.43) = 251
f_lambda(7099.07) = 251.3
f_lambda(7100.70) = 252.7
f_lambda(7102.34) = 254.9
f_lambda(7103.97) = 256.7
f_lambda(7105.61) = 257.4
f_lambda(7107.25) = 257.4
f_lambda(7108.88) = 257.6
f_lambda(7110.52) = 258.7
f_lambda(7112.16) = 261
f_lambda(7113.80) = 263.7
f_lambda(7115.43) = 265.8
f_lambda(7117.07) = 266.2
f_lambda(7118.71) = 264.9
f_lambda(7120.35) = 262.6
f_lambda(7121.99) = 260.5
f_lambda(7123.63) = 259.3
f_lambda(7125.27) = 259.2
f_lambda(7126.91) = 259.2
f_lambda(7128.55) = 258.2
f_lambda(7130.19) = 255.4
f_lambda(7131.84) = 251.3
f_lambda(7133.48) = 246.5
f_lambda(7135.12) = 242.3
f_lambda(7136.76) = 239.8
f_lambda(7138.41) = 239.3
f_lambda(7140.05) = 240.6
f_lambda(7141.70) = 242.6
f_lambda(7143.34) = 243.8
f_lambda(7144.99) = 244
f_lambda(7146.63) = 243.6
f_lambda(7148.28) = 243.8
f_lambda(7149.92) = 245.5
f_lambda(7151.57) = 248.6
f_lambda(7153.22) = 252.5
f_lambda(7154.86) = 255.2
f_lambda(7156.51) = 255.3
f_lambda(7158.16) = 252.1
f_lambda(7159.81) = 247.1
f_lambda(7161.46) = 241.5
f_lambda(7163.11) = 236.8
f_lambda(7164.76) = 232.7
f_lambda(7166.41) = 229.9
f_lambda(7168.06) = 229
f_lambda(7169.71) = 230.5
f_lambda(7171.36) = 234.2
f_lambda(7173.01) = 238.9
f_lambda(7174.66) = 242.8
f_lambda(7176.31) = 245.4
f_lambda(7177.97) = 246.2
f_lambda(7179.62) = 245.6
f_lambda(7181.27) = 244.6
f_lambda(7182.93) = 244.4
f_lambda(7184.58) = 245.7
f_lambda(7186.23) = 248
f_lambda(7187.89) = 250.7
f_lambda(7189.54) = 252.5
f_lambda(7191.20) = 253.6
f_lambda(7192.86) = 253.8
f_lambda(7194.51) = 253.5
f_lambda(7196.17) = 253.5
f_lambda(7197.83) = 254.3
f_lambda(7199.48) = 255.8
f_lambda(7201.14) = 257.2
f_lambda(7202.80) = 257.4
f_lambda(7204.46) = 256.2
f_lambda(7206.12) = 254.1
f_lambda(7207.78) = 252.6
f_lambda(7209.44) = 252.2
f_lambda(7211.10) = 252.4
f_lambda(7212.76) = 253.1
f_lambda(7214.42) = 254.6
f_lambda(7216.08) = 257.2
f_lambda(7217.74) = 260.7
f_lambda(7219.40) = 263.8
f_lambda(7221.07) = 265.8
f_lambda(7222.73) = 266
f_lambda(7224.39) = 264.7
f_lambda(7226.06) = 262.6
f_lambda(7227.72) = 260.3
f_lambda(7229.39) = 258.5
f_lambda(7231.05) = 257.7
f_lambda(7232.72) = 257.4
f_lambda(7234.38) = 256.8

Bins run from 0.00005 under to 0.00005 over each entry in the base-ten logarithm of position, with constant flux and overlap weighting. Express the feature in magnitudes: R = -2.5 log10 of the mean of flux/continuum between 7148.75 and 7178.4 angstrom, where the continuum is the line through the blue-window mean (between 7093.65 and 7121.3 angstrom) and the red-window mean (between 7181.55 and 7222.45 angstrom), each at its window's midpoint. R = 0.06 mag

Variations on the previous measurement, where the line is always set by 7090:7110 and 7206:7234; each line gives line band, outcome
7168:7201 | 0.05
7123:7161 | 0.03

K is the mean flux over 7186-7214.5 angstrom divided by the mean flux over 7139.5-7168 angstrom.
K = 1.04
